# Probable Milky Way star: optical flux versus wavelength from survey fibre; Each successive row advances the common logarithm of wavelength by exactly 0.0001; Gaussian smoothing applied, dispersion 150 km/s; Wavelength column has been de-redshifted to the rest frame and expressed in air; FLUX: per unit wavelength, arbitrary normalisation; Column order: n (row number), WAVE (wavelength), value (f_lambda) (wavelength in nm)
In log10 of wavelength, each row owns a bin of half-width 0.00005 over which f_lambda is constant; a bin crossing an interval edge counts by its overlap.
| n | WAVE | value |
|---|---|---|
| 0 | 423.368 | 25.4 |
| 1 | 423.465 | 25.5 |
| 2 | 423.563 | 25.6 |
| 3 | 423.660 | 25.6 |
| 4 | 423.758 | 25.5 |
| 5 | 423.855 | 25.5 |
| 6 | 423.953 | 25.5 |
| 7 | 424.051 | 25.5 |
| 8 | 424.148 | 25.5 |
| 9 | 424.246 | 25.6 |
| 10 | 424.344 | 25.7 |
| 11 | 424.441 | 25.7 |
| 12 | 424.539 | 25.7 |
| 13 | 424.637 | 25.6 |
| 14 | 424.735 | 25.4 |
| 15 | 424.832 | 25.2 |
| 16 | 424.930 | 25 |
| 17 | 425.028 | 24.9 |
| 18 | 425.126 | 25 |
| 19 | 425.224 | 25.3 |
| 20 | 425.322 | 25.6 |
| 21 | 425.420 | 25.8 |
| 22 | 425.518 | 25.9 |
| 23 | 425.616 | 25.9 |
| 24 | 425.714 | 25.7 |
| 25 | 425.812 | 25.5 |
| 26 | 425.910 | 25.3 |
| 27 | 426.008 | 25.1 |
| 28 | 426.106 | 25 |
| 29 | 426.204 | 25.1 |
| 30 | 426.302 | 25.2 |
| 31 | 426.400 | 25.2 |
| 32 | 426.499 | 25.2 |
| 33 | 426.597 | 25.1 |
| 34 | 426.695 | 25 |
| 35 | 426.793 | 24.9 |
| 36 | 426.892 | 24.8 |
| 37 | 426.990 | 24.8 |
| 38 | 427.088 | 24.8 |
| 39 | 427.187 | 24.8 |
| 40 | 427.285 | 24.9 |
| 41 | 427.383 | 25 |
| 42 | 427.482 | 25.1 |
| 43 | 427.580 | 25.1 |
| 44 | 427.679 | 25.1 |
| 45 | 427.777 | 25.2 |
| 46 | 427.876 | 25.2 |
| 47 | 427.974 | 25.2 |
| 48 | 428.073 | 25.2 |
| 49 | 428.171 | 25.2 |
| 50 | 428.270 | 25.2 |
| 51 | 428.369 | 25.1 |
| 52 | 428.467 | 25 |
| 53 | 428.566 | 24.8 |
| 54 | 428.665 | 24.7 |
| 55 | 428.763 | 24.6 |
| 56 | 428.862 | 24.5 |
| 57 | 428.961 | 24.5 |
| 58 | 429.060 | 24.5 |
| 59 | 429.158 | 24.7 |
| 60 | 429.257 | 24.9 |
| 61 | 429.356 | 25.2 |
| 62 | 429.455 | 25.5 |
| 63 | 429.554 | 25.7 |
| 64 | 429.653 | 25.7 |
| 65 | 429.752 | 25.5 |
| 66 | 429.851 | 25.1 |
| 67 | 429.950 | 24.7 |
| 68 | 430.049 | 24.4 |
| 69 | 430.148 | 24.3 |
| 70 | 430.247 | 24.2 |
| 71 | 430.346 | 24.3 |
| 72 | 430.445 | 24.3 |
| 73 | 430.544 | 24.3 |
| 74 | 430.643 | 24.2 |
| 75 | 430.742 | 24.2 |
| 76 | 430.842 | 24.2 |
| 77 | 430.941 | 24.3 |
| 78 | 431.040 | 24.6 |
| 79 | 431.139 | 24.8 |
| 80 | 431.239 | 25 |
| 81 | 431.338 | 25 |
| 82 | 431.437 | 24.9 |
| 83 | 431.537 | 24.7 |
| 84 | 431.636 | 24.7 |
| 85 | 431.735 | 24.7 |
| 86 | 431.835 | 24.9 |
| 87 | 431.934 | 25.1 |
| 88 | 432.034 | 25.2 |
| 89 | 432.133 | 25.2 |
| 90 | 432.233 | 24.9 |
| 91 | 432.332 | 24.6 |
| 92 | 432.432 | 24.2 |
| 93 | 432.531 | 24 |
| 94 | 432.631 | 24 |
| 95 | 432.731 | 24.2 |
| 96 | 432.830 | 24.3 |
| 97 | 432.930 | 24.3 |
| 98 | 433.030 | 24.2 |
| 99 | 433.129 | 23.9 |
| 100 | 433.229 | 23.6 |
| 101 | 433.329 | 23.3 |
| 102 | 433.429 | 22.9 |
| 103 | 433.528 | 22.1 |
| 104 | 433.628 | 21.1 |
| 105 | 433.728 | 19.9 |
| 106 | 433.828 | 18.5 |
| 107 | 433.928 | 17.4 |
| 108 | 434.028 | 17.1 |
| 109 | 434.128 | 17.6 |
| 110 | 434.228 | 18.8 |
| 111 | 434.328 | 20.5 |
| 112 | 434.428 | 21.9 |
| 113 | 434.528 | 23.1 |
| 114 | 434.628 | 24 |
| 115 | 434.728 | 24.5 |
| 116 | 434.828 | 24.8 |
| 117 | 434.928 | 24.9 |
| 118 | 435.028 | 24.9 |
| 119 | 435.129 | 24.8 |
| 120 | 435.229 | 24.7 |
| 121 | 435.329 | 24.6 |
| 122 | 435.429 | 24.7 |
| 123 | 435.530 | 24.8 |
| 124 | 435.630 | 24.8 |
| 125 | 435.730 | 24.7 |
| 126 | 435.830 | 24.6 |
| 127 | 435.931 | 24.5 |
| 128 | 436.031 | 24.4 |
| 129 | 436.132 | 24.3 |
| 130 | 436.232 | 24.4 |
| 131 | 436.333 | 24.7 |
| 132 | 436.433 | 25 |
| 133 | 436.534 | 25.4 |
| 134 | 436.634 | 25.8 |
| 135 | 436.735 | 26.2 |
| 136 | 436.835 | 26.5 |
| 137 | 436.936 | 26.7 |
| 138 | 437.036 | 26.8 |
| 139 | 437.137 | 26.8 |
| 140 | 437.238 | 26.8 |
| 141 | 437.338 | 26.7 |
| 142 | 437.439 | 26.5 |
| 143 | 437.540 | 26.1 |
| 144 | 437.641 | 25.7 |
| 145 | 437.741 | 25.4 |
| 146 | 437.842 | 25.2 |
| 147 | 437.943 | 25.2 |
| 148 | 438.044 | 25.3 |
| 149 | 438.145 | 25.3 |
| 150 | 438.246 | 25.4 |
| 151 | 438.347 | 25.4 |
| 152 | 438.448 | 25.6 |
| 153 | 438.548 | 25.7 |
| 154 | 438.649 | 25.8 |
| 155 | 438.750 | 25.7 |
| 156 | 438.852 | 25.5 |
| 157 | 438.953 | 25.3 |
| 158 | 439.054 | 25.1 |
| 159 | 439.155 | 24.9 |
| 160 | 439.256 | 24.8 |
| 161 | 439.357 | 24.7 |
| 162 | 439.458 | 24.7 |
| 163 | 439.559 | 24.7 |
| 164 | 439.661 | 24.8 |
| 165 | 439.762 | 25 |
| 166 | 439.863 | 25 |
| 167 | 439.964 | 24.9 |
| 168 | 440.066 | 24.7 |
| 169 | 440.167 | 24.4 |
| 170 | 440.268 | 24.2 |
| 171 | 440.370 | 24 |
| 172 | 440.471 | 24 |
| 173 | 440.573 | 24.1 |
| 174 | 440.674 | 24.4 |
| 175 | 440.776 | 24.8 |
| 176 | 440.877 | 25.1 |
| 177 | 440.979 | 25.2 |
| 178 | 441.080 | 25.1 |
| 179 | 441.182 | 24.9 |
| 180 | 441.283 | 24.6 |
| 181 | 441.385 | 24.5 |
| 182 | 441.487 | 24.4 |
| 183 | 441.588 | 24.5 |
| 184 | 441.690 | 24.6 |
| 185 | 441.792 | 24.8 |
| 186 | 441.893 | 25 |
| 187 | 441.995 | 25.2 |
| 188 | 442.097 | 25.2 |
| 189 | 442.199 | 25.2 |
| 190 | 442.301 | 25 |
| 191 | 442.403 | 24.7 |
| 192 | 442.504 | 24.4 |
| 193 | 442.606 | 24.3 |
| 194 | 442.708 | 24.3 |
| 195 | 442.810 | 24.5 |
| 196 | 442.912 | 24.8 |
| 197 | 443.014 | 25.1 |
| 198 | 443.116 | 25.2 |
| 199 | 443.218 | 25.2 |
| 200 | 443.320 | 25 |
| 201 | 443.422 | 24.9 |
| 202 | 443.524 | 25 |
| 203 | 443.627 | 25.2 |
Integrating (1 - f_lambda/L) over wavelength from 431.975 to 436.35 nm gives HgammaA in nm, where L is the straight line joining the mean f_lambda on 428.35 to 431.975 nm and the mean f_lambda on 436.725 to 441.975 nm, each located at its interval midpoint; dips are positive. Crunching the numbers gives 0.296 nm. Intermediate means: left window 24.8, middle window 23.3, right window 25.2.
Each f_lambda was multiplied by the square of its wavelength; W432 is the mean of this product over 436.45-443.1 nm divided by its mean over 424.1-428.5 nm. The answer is 1.1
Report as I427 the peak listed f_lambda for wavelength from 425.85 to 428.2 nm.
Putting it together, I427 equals 25.3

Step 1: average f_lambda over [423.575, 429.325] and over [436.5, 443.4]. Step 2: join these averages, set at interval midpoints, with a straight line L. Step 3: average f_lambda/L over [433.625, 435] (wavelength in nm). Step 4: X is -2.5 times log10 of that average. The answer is 0.19 mag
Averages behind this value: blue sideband 25.2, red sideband 25.2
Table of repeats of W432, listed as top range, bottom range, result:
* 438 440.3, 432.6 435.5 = 1.14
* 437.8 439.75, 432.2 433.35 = 1.07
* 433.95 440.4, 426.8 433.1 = 1.03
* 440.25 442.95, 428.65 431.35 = 1.05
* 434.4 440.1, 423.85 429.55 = 1.05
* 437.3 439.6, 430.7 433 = 1.07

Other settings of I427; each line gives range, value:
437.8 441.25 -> 25.8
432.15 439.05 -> 26.8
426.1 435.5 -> 25.7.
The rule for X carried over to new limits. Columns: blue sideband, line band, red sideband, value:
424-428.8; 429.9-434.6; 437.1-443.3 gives 0.08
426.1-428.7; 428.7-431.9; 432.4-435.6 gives -0.03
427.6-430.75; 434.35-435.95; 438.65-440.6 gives 0.02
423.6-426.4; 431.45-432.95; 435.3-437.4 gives 0.04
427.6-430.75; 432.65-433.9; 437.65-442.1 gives 0.10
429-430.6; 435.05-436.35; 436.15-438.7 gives 0.04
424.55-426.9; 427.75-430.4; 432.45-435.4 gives -0.03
